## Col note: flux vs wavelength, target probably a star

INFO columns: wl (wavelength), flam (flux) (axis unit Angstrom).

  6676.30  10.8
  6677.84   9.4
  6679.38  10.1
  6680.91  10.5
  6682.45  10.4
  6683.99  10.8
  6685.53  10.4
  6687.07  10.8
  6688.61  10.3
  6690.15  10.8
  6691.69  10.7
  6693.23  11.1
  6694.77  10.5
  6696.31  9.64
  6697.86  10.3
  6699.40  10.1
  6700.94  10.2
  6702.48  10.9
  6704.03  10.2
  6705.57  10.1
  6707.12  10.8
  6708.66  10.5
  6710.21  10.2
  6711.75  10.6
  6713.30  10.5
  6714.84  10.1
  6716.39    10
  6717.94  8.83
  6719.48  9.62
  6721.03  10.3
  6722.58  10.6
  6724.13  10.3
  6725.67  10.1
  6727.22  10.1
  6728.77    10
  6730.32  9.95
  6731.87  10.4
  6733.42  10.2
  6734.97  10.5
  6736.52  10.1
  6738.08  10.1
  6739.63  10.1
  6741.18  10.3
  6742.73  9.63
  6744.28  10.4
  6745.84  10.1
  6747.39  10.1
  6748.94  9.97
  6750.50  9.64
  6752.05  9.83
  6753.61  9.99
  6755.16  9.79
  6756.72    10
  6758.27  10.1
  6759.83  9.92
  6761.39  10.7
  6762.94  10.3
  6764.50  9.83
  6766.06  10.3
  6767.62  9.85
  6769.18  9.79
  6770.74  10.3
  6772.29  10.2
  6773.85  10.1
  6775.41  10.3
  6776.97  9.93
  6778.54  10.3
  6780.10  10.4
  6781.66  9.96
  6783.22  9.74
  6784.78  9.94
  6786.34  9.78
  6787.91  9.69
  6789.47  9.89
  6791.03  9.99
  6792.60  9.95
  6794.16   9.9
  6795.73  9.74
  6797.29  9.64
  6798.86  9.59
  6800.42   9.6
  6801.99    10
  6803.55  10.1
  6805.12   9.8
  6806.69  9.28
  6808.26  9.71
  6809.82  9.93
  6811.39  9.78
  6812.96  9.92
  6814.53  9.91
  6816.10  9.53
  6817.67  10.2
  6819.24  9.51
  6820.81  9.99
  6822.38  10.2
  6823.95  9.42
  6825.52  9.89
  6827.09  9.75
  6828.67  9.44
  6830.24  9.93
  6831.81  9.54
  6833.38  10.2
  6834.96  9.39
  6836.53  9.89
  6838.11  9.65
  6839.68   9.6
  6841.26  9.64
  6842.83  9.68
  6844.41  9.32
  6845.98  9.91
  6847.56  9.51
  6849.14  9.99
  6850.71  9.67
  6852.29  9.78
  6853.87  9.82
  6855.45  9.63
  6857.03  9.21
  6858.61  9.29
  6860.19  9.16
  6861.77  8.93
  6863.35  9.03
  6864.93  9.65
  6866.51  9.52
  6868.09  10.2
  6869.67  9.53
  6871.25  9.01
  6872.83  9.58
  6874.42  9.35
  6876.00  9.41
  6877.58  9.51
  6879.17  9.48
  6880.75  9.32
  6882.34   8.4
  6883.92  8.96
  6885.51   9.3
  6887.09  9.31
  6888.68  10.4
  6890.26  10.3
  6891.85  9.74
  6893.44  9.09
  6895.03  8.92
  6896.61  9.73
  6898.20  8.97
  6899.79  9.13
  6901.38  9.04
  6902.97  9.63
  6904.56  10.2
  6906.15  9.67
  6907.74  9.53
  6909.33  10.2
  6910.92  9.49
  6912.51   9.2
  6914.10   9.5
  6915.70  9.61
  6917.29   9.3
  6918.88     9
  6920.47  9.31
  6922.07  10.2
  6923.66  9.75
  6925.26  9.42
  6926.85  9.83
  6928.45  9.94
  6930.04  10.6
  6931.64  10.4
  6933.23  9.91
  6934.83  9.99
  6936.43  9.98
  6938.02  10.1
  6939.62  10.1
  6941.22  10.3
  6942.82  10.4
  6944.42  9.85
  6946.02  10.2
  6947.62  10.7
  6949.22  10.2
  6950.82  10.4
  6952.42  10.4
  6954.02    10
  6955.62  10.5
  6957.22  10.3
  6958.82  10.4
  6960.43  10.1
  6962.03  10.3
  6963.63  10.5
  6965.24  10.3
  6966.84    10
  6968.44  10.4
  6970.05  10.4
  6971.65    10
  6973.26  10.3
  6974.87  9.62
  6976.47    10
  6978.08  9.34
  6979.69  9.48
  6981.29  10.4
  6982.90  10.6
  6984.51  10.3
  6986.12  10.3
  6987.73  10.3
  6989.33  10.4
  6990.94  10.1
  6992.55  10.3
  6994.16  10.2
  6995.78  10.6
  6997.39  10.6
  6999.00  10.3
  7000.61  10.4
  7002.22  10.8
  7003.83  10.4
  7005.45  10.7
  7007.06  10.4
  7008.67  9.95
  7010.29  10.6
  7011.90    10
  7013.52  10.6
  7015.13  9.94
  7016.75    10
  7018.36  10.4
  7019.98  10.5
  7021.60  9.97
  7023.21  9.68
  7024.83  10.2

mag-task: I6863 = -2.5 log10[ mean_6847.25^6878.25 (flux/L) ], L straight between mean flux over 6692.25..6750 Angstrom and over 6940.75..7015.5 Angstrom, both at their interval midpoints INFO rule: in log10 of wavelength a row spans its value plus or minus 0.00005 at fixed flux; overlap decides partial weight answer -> 0.08 mag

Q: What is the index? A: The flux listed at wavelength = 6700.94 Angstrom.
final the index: 10.2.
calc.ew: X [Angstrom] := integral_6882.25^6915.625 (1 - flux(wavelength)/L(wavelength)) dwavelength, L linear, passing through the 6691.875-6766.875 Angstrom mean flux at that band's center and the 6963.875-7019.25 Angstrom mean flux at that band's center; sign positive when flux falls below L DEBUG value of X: 2.4 Angstrom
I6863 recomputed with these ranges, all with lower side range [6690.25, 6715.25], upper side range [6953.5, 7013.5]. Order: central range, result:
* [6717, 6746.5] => 0.034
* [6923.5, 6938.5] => 0.031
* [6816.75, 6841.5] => 0.063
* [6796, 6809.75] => 0.068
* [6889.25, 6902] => 0.102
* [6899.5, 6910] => 0.072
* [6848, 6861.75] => 0.088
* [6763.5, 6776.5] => 0.032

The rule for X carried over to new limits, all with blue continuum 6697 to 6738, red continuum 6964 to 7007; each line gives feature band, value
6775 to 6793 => 0.41 Angstrom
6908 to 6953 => 1.38 Angstrom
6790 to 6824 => 1.36 Angstrom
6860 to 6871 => 0.87 Angstrom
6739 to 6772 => 0.54 Angstrom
